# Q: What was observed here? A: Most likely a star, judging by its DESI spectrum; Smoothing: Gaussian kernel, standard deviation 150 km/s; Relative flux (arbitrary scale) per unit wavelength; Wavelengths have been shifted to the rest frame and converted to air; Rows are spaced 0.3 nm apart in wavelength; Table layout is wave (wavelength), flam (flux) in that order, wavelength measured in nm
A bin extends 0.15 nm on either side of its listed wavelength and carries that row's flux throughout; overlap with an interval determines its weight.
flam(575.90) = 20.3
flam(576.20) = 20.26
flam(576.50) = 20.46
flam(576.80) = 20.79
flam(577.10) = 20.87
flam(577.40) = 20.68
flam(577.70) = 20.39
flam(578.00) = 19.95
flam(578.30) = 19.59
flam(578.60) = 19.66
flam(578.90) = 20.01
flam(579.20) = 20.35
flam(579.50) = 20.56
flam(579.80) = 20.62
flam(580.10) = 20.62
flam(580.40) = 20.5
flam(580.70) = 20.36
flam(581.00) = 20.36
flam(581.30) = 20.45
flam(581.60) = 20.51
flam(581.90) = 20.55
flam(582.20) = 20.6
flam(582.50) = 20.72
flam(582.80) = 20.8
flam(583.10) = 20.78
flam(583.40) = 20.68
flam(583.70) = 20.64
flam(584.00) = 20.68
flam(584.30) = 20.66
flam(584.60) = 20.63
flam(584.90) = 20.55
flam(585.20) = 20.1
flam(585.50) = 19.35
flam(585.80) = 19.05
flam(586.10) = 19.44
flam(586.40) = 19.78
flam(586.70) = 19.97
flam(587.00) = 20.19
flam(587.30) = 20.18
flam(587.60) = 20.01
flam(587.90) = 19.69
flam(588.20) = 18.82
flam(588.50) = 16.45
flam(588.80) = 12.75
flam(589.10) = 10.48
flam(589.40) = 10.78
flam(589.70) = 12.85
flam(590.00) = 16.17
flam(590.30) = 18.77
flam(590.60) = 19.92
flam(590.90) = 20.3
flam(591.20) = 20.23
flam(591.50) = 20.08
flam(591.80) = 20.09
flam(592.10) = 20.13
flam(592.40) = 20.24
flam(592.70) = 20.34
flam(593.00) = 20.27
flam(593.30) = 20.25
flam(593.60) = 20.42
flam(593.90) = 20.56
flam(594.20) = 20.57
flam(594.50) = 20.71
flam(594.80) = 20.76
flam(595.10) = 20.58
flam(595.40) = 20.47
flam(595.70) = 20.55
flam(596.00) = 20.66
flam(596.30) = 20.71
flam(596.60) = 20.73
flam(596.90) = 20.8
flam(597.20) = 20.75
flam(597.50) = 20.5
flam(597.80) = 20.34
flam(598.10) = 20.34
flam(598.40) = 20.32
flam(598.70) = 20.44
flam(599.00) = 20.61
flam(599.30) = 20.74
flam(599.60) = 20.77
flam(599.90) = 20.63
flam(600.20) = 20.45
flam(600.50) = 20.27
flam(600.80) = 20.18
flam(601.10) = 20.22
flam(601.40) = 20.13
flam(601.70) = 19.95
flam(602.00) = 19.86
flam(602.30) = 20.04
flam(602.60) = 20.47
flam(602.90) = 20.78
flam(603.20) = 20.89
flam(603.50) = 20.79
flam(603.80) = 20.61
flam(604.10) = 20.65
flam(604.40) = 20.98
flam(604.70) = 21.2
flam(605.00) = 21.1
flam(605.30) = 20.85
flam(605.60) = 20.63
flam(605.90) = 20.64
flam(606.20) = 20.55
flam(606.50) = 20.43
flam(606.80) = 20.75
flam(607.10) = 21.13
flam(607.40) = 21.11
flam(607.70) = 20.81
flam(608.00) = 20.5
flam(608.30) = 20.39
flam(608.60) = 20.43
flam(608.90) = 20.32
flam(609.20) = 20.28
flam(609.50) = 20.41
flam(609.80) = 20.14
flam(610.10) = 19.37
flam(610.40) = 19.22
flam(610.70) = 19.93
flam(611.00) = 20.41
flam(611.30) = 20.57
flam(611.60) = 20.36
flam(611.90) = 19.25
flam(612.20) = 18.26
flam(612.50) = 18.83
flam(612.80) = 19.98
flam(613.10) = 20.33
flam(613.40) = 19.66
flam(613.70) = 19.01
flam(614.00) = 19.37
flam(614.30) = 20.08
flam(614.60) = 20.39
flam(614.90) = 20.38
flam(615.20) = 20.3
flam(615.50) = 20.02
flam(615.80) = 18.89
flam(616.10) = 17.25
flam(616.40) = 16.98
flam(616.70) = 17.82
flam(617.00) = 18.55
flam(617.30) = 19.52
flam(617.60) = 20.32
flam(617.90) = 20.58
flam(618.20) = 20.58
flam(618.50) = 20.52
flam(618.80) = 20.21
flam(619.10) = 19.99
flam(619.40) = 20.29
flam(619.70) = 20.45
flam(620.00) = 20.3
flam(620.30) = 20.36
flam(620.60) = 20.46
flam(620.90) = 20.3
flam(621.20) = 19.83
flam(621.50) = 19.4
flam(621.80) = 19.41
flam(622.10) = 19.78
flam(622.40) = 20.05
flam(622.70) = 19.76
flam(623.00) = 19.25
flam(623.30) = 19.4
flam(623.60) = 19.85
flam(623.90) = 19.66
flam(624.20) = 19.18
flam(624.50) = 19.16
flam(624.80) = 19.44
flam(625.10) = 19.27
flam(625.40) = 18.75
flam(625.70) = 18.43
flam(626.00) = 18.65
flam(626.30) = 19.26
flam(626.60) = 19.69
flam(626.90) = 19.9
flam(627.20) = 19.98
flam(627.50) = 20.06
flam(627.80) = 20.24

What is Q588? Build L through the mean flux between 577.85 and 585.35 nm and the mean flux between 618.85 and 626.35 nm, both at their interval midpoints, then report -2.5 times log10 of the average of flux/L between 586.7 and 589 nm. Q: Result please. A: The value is 0.117 mag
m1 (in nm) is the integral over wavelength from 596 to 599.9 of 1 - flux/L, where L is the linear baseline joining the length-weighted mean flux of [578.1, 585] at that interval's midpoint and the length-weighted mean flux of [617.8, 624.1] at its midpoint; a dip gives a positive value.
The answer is -0.06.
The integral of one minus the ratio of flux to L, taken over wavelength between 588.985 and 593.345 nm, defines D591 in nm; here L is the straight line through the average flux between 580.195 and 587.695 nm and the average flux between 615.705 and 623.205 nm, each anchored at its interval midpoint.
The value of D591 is 0.45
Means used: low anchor 20.3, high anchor 19.6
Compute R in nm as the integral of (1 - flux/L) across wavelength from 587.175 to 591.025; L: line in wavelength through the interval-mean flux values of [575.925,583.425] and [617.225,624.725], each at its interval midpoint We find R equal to 0.69 nm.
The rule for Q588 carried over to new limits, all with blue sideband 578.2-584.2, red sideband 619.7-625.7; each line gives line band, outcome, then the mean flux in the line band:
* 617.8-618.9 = -0.04 mag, 20.5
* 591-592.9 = 0.00 mag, 20.2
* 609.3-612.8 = 0.01 mag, 19.7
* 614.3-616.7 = 0.04 mag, 19.1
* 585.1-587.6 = 0.03 mag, 19.8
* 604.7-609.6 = -0.04 mag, 20.7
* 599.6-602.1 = -0.01 mag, 20.3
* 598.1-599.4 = -0.02 mag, 20.5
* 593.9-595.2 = -0.02 mag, 20.6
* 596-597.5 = -0.03 mag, 20.7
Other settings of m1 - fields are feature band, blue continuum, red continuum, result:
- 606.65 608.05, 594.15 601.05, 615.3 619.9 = -0.060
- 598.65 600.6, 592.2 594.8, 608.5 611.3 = -0.026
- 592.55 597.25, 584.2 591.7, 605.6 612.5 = -0.409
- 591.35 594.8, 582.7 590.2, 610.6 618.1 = -0.306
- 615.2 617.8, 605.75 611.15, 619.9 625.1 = 0.156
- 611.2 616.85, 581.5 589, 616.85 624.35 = 0.151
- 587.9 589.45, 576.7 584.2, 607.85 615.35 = 0.435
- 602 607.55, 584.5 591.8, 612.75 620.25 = -0.483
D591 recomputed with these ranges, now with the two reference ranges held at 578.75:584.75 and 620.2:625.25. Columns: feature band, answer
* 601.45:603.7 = -0.032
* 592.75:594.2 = -0.006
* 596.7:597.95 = -0.024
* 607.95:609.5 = -0.031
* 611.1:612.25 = 0.009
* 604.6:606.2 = -0.064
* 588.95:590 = 0.429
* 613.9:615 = -0.012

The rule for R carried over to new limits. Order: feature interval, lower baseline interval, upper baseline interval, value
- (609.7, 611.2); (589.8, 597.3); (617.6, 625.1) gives 0.014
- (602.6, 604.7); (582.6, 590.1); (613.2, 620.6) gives -0.178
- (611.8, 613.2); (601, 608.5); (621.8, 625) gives 0.061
